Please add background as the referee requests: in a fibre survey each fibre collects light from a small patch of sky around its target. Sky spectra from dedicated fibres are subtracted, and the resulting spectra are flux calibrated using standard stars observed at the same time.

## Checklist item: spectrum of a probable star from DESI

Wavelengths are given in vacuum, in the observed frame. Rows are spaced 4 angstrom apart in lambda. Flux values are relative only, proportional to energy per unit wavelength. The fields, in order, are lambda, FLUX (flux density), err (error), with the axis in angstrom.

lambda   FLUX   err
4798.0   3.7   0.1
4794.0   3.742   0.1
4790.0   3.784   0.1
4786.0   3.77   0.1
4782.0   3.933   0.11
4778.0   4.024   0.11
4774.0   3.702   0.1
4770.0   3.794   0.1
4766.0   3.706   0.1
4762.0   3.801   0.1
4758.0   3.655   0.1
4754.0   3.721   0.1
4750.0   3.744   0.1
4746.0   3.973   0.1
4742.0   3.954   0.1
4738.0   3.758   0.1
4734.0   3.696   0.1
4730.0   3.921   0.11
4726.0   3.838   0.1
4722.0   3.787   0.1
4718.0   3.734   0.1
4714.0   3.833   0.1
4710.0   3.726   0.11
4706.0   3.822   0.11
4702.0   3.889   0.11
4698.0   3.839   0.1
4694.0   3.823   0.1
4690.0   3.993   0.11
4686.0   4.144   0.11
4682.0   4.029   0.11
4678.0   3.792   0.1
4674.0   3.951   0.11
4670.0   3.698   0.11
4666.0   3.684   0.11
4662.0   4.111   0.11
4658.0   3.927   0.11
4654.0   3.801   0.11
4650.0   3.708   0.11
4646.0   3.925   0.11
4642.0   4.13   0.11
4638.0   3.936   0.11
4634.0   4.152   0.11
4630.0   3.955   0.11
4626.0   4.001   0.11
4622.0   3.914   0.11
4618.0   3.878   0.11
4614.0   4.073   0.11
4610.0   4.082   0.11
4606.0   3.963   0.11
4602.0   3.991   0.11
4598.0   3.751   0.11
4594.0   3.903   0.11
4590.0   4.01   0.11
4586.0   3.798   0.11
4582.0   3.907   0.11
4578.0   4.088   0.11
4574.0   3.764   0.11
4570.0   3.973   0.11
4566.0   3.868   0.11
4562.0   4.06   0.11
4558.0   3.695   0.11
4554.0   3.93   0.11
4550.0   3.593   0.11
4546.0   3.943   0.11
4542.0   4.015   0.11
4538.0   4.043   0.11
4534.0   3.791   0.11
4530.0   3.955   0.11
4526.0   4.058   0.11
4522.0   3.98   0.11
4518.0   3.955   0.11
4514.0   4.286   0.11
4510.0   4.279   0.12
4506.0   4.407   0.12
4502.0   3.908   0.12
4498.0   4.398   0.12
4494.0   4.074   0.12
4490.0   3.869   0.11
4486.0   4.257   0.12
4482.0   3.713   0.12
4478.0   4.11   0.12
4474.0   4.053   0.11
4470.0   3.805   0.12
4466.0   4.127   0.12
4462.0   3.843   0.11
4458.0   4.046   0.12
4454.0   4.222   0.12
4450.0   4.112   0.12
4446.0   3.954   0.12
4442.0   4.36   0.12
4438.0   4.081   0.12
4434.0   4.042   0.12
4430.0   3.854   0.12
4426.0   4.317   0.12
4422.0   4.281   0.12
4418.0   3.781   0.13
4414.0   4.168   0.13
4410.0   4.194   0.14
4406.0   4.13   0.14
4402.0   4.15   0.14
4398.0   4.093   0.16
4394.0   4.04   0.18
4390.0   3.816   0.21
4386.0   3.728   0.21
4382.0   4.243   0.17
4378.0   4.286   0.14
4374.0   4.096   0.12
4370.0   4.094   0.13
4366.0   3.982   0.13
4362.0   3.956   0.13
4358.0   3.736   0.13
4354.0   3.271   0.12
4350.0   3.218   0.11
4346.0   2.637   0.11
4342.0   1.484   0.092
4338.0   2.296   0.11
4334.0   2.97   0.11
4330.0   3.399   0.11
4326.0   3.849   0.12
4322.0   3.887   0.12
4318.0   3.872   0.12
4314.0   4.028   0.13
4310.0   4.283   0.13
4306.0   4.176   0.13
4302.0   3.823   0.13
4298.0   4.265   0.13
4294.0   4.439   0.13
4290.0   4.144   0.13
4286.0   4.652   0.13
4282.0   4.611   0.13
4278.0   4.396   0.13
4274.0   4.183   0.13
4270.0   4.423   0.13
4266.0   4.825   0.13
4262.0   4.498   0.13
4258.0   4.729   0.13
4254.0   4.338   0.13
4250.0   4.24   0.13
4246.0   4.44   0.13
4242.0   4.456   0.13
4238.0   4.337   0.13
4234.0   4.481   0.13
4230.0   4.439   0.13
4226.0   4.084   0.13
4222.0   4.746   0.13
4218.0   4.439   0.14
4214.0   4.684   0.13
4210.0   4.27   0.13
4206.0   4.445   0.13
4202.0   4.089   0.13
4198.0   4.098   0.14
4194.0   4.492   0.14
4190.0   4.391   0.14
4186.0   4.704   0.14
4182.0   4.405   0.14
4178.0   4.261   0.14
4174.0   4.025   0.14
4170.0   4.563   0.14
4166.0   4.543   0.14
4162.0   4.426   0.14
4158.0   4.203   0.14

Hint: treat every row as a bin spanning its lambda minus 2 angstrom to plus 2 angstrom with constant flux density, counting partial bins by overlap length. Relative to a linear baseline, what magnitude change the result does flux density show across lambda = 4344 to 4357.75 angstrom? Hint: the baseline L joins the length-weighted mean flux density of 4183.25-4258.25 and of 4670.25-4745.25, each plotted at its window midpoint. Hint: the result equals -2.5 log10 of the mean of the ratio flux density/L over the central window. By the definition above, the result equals 0.33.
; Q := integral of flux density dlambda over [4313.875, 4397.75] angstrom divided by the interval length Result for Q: 3.57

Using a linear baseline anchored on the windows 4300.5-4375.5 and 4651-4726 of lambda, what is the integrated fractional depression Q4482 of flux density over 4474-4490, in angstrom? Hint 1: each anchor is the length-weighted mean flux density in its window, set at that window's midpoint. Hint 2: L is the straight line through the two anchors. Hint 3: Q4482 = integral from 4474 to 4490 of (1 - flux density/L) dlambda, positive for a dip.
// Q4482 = -1.5 angstrom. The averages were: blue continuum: 3.52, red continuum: 3.86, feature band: 4.01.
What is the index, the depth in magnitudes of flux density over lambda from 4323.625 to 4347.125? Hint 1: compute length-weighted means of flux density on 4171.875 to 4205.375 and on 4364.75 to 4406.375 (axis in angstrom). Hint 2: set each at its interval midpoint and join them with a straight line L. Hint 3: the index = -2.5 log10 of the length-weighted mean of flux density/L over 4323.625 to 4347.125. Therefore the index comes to 0.42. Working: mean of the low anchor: 4.31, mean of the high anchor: 4.06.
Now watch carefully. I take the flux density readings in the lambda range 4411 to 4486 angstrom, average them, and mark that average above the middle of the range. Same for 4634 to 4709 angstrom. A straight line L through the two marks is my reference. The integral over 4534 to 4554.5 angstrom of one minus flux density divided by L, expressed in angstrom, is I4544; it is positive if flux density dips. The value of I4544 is 0.5 angstrom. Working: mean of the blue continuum 4.06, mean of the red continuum 3.9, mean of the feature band 3.89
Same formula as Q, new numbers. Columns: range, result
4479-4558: 4.02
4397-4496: 4.07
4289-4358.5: 3.53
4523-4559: 3.9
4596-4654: 3.96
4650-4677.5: 3.85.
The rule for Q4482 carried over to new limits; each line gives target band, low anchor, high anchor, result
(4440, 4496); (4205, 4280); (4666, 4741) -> 1.5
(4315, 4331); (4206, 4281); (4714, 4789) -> 2.0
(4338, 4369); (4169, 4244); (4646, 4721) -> 7.8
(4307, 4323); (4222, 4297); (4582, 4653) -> 1.2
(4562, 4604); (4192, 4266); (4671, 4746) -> 1.0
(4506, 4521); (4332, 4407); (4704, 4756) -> -2.1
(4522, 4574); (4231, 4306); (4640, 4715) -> 1.8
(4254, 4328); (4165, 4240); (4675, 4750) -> 0.3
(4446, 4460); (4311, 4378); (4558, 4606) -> -1.7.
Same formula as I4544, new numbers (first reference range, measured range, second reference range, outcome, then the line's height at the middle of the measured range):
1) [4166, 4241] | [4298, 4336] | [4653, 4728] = 3.9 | 4.27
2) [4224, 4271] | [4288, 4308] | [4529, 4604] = 0.9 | 4.36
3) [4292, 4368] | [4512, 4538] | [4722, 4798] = -2.4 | 3.67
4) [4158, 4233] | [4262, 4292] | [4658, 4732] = -1.1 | 4.31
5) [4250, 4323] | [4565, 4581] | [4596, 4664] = 0.4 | 4.02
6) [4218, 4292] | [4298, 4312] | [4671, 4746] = 0.8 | 4.38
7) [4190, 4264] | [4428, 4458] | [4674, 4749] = 0.6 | 4.16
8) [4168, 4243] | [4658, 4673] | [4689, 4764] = 0.1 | 3.88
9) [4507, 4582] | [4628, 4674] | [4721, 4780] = -0.4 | 3.88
